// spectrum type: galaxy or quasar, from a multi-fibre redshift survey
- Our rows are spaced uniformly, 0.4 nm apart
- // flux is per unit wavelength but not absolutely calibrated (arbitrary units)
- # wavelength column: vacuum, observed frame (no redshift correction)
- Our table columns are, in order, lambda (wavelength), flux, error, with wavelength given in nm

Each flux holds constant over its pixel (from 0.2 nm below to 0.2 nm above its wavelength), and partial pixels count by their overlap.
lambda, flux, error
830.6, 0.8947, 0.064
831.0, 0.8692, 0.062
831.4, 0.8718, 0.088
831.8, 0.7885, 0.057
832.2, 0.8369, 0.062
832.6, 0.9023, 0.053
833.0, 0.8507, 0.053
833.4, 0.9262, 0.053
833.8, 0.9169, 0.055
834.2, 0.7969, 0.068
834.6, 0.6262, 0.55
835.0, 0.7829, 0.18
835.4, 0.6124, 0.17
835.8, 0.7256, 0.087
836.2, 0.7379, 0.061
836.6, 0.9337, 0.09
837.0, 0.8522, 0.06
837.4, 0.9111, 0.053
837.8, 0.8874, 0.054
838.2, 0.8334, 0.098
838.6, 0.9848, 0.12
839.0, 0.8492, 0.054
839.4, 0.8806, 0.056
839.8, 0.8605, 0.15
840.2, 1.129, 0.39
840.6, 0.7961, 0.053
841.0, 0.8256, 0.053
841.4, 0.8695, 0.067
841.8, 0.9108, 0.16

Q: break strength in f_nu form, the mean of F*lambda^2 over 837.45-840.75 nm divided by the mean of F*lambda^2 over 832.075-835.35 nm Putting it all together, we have 1.12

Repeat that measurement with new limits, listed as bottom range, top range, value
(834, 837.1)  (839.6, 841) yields 1.22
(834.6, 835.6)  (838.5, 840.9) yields 1.35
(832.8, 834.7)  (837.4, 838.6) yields 1.08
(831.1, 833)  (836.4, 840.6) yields 1.08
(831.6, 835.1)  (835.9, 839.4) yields 1.06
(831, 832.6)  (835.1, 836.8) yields 0.90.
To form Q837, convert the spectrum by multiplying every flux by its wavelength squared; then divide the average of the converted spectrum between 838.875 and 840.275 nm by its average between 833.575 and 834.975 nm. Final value 1.19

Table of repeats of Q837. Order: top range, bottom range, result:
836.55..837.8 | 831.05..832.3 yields 1.08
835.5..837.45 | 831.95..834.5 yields 0.95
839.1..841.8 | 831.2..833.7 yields 1.05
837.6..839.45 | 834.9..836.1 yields 1.27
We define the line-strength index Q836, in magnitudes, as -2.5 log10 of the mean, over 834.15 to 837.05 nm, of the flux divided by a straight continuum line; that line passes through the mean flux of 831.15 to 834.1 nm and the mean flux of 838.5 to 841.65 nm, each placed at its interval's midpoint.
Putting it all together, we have 0.171 mag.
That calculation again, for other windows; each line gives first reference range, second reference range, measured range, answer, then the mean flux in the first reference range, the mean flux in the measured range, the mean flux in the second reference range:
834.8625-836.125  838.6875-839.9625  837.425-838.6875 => -0.10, 0.706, 0.896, 0.874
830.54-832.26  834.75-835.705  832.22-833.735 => -0.13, 0.85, 0.889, 0.697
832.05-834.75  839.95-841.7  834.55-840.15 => 0.05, 0.84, 0.833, 0.904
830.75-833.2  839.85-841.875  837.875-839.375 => 0.00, 0.854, 0.888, 0.903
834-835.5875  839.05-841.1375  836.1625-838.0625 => -0.11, 0.705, 0.874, 0.897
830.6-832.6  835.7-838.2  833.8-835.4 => 0.14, 0.853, 0.743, 0.845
